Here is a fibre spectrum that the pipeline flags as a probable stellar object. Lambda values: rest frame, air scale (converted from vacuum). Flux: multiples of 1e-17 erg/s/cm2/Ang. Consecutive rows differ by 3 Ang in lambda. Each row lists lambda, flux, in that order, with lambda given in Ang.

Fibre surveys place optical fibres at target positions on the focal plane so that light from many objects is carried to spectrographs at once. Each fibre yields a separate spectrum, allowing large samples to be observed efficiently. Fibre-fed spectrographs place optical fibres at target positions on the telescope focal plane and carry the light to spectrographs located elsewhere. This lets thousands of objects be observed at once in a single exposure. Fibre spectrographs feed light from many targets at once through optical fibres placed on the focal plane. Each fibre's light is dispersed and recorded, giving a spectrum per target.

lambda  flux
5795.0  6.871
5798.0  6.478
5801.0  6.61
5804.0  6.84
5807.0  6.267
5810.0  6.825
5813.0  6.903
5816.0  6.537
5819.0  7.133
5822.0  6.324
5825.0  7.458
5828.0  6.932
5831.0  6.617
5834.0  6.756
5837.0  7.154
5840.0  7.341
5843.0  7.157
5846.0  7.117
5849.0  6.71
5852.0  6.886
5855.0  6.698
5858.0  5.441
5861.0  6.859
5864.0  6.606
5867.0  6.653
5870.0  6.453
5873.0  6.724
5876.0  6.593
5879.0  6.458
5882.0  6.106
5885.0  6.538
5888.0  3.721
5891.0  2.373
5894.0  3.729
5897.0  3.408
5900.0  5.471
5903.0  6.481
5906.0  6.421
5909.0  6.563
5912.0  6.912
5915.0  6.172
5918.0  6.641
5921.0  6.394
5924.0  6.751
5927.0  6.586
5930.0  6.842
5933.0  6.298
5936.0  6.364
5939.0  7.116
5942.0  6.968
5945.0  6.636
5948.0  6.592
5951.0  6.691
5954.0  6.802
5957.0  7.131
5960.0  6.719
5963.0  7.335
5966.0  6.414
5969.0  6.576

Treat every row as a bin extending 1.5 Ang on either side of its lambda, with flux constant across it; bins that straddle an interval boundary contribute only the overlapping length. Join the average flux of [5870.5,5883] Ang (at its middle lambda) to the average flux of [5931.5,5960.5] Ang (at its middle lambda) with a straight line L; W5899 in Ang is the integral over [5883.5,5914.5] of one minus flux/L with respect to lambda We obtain 6.49 Ang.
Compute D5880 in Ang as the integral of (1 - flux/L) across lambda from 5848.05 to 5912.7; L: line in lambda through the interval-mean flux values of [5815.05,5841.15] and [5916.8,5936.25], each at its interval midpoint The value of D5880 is 8.2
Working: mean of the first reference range 6.92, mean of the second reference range 6.56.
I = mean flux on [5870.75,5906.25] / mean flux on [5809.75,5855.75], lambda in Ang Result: 0.8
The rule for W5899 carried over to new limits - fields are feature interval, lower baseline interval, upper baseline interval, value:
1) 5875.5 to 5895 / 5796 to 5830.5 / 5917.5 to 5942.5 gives 4.84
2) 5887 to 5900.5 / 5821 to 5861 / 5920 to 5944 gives 6.26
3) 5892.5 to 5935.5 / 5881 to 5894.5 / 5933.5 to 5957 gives -4.01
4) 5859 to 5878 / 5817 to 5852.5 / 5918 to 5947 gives 0.68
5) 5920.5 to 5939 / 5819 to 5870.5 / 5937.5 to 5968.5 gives 0.62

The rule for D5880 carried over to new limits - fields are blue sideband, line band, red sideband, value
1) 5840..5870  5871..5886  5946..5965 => 0.6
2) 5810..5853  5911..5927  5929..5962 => 0.5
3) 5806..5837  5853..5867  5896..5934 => 0.3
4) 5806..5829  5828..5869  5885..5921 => -3.2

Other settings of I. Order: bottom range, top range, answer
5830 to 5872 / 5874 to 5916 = 0.82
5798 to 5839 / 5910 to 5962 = 0.98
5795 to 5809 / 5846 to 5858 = 1.01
